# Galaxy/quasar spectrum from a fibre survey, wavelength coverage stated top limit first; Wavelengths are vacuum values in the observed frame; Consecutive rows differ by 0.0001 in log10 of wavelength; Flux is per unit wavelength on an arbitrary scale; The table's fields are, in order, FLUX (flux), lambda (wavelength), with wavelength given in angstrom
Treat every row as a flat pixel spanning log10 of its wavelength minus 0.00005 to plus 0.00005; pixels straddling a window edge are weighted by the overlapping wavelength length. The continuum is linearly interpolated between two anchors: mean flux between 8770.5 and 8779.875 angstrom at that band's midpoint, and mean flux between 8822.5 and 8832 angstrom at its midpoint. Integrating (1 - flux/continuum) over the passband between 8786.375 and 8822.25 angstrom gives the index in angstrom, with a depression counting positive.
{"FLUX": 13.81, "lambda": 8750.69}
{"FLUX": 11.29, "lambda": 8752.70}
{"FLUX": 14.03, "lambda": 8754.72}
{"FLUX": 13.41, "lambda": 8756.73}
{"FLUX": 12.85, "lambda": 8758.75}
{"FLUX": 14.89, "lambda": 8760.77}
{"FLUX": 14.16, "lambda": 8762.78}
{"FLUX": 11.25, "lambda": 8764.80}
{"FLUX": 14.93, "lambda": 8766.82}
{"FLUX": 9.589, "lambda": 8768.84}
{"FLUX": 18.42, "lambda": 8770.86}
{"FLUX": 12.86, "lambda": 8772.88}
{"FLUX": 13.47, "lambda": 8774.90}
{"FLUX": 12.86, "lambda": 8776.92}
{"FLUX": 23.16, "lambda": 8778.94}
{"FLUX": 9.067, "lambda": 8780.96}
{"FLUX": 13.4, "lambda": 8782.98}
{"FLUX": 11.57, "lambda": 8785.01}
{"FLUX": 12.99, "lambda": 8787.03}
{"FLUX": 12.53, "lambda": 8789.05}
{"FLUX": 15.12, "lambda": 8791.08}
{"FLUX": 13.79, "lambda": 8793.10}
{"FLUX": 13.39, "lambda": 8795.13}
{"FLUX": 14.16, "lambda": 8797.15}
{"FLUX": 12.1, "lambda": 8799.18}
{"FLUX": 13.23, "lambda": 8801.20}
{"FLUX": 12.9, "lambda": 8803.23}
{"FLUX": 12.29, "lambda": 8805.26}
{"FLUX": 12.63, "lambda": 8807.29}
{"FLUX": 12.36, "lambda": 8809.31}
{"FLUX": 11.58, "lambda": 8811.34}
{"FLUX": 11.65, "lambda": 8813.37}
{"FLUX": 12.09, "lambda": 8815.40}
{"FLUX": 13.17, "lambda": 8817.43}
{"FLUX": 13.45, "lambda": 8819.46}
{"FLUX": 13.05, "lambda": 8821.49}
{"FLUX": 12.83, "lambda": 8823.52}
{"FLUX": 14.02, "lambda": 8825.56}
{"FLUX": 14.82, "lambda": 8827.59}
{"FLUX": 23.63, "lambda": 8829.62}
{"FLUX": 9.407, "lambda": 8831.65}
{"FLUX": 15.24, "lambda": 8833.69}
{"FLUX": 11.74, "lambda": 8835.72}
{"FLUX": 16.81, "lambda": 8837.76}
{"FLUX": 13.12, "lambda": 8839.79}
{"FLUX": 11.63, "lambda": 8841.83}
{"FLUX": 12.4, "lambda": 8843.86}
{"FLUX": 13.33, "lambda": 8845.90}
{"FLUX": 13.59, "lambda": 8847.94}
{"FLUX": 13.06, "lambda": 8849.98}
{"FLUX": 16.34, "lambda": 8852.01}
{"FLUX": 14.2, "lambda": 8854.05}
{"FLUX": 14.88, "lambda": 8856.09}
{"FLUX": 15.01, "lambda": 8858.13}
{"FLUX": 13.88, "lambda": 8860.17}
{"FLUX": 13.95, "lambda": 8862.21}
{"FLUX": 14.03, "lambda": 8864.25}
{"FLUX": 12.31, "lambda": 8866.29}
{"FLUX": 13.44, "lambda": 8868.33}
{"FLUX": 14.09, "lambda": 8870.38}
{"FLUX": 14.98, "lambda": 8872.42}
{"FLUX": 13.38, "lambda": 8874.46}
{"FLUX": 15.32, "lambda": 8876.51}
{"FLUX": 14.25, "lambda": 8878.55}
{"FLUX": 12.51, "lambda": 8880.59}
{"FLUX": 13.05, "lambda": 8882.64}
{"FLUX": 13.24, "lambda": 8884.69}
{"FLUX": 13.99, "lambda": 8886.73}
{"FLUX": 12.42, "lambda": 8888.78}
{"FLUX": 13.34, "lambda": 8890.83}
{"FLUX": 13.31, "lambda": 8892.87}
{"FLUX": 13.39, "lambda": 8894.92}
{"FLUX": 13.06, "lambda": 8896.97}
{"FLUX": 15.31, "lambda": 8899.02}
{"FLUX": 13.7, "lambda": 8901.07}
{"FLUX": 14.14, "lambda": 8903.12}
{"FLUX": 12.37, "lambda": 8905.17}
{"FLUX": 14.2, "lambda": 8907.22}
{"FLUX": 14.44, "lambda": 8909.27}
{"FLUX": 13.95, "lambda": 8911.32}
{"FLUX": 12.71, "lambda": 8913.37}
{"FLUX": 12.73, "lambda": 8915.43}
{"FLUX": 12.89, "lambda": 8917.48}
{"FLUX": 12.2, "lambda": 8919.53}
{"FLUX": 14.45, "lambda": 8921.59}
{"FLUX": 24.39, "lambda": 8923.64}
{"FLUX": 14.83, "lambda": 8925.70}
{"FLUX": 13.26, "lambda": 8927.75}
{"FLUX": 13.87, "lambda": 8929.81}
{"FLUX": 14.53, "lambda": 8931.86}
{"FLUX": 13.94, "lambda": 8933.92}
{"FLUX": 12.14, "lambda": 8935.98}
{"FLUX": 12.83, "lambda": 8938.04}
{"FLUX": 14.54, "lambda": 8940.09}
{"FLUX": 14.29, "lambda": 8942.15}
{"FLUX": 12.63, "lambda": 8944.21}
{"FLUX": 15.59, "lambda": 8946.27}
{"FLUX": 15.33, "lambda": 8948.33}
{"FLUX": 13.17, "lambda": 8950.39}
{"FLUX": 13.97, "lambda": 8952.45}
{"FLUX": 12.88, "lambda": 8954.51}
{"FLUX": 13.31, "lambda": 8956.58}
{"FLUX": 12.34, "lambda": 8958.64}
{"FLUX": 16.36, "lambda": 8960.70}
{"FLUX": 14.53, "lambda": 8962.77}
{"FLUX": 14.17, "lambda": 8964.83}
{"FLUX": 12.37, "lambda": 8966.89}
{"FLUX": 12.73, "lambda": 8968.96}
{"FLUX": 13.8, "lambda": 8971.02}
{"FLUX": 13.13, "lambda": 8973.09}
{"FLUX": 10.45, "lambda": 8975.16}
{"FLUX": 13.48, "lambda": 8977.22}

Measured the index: 6.2 angstrom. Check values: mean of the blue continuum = 15.9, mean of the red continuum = 15.3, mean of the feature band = 12.9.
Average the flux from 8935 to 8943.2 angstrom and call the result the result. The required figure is 13.5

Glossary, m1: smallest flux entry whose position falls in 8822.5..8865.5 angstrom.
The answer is 9.407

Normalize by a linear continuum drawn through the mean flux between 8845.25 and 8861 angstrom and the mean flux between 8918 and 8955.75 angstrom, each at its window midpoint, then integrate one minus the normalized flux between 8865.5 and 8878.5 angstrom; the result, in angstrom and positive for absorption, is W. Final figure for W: 0.3 angstrom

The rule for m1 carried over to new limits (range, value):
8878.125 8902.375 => 12.42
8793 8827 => 11.58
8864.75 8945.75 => 12.14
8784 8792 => 11.57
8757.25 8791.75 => 9.067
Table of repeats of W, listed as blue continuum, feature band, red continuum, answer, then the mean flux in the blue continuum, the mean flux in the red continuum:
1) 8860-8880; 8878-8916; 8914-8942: 1.73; 13.9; 14.3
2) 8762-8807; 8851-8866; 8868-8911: -0.93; 13.5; 13.7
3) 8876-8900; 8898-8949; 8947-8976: -2.52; 13.6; 13.5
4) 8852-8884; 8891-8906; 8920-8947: 0.73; 14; 14.7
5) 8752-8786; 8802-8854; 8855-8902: 0.78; 13.6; 13.8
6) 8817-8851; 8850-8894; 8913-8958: 0.22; 13.9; 14.1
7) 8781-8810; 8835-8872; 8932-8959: -1.68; 12.9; 13.7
